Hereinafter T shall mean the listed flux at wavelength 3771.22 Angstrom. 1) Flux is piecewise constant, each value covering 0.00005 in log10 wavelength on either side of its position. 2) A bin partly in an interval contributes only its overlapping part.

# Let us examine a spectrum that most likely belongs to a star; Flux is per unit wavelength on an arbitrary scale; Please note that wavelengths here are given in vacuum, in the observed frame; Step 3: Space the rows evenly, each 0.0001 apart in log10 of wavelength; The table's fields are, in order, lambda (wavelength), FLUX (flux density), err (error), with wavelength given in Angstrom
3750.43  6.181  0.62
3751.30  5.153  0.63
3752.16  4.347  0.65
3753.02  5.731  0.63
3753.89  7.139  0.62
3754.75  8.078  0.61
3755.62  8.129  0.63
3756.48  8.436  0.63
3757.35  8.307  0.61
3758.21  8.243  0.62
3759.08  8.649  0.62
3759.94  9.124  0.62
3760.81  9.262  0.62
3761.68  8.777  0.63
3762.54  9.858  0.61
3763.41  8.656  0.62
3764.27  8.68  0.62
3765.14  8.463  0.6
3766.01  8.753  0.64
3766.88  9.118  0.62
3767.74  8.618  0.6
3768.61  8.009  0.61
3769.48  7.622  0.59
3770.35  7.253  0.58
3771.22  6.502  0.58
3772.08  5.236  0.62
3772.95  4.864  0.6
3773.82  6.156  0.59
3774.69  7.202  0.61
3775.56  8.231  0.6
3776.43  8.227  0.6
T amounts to 6.502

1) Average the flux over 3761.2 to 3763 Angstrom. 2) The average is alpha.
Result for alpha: 9.3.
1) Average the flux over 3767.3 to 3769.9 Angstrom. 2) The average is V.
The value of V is 8.1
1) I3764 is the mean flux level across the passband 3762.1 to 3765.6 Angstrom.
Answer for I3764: 8.92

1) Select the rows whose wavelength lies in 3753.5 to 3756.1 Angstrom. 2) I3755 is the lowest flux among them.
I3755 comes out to 7.139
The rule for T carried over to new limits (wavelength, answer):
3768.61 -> 8.009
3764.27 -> 8.68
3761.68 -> 8.777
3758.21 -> 8.243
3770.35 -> 7.253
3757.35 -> 8.307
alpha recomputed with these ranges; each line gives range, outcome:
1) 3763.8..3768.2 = 8.73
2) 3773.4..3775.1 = 6.67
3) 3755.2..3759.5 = 8.35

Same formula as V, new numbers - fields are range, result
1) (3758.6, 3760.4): 8.86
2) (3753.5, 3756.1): 7.82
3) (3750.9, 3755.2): 6.1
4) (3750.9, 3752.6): 4.77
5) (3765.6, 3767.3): 8.92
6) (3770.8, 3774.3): 5.71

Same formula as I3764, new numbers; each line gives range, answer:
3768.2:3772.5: 6.93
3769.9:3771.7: 6.85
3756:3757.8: 8.39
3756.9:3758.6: 8.28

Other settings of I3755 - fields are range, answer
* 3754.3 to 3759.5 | 8.078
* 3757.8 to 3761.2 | 8.243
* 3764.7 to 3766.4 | 8.463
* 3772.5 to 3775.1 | 4.864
